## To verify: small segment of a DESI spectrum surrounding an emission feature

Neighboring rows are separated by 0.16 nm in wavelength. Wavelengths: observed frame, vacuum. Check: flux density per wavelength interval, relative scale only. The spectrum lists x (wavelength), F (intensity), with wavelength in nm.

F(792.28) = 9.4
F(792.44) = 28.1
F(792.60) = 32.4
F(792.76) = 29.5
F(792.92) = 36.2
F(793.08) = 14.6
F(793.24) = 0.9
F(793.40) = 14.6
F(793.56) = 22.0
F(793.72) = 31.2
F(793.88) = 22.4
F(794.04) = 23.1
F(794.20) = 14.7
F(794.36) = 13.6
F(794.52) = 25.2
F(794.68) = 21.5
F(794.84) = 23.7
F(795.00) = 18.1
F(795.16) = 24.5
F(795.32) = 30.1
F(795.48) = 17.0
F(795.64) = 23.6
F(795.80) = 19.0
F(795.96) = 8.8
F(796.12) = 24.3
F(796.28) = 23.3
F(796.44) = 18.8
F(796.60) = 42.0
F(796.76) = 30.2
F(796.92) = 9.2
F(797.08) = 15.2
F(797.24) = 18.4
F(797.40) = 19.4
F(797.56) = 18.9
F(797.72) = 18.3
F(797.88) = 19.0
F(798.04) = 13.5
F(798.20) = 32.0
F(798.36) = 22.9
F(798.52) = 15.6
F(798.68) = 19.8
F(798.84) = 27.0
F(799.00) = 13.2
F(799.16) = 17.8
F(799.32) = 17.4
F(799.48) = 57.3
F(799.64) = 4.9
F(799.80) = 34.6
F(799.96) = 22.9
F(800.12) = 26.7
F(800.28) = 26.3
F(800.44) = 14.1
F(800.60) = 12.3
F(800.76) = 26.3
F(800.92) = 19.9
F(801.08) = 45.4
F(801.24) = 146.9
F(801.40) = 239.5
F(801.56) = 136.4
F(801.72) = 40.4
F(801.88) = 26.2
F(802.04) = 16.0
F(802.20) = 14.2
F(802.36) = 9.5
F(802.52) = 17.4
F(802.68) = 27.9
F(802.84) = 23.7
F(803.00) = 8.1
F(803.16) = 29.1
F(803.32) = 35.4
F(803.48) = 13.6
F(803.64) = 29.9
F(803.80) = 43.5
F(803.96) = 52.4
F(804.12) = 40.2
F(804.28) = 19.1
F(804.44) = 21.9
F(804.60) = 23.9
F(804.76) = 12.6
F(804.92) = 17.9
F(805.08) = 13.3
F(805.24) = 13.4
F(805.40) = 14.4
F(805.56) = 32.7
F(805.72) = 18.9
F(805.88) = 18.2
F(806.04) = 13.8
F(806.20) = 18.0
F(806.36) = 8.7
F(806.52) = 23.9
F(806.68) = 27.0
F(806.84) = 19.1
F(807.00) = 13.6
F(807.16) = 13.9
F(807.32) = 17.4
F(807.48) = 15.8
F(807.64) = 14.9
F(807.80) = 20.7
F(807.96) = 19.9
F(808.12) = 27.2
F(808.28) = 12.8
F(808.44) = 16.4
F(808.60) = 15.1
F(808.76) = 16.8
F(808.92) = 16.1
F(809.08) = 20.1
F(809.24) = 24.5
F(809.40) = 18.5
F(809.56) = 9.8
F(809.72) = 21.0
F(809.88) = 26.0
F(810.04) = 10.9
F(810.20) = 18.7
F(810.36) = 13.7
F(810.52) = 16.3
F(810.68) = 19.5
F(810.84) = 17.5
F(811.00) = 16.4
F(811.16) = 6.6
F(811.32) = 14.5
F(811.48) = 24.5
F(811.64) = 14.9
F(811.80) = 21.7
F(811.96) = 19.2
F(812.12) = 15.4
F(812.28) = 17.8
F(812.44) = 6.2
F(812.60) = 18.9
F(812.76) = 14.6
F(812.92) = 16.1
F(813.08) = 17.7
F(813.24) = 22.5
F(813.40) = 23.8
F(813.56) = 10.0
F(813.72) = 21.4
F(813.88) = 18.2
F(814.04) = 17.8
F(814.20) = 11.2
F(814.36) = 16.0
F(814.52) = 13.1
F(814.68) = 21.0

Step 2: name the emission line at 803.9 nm [N II]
